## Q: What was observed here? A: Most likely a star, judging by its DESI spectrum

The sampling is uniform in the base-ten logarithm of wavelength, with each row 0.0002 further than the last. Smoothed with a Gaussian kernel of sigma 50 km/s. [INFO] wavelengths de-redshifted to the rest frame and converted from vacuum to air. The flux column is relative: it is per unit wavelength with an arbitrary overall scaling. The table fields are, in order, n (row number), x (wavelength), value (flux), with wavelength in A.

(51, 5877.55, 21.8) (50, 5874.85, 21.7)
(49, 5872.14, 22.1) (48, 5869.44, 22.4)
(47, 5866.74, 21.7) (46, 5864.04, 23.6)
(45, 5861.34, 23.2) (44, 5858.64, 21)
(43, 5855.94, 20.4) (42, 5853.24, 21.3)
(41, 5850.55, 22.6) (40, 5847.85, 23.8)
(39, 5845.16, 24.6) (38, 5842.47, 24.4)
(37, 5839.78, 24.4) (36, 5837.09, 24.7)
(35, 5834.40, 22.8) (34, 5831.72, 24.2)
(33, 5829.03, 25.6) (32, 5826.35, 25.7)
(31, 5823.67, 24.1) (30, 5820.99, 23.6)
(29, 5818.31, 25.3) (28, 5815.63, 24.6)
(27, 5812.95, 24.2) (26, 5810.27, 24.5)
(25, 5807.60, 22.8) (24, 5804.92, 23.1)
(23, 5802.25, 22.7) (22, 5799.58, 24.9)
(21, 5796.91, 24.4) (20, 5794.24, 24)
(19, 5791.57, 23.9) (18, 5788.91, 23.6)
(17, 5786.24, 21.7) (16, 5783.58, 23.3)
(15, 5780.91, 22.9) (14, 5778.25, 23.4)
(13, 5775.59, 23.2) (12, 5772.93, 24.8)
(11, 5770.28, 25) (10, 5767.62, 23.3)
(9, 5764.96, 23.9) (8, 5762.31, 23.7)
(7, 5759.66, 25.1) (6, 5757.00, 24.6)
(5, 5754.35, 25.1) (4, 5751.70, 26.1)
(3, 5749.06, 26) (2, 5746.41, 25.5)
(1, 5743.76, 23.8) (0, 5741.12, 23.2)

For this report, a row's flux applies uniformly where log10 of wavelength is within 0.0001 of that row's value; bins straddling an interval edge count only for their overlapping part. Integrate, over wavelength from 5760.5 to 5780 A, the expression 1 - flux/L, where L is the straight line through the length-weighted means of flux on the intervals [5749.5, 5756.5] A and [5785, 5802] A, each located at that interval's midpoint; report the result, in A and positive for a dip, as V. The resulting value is 0.7 A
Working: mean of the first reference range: 25.6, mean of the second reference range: 23.7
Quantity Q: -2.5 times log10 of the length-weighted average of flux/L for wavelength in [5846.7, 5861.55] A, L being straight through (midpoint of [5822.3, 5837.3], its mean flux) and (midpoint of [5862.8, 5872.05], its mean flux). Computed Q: 0.062 mag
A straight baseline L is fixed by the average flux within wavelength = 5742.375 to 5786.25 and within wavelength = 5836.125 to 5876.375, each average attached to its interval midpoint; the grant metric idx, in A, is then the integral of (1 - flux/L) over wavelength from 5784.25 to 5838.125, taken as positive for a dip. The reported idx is -1.2 A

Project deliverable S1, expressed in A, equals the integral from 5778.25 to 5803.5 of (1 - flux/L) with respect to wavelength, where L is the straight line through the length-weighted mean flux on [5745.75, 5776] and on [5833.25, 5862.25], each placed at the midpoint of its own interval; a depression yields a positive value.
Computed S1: 0.7 A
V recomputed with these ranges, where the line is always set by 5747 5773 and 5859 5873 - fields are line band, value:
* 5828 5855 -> -0.85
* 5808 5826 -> -0.62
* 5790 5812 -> 0.10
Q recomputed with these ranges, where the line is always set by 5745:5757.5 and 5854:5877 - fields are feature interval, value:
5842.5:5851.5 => -0.06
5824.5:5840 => -0.07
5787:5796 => 0.02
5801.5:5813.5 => 0.01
